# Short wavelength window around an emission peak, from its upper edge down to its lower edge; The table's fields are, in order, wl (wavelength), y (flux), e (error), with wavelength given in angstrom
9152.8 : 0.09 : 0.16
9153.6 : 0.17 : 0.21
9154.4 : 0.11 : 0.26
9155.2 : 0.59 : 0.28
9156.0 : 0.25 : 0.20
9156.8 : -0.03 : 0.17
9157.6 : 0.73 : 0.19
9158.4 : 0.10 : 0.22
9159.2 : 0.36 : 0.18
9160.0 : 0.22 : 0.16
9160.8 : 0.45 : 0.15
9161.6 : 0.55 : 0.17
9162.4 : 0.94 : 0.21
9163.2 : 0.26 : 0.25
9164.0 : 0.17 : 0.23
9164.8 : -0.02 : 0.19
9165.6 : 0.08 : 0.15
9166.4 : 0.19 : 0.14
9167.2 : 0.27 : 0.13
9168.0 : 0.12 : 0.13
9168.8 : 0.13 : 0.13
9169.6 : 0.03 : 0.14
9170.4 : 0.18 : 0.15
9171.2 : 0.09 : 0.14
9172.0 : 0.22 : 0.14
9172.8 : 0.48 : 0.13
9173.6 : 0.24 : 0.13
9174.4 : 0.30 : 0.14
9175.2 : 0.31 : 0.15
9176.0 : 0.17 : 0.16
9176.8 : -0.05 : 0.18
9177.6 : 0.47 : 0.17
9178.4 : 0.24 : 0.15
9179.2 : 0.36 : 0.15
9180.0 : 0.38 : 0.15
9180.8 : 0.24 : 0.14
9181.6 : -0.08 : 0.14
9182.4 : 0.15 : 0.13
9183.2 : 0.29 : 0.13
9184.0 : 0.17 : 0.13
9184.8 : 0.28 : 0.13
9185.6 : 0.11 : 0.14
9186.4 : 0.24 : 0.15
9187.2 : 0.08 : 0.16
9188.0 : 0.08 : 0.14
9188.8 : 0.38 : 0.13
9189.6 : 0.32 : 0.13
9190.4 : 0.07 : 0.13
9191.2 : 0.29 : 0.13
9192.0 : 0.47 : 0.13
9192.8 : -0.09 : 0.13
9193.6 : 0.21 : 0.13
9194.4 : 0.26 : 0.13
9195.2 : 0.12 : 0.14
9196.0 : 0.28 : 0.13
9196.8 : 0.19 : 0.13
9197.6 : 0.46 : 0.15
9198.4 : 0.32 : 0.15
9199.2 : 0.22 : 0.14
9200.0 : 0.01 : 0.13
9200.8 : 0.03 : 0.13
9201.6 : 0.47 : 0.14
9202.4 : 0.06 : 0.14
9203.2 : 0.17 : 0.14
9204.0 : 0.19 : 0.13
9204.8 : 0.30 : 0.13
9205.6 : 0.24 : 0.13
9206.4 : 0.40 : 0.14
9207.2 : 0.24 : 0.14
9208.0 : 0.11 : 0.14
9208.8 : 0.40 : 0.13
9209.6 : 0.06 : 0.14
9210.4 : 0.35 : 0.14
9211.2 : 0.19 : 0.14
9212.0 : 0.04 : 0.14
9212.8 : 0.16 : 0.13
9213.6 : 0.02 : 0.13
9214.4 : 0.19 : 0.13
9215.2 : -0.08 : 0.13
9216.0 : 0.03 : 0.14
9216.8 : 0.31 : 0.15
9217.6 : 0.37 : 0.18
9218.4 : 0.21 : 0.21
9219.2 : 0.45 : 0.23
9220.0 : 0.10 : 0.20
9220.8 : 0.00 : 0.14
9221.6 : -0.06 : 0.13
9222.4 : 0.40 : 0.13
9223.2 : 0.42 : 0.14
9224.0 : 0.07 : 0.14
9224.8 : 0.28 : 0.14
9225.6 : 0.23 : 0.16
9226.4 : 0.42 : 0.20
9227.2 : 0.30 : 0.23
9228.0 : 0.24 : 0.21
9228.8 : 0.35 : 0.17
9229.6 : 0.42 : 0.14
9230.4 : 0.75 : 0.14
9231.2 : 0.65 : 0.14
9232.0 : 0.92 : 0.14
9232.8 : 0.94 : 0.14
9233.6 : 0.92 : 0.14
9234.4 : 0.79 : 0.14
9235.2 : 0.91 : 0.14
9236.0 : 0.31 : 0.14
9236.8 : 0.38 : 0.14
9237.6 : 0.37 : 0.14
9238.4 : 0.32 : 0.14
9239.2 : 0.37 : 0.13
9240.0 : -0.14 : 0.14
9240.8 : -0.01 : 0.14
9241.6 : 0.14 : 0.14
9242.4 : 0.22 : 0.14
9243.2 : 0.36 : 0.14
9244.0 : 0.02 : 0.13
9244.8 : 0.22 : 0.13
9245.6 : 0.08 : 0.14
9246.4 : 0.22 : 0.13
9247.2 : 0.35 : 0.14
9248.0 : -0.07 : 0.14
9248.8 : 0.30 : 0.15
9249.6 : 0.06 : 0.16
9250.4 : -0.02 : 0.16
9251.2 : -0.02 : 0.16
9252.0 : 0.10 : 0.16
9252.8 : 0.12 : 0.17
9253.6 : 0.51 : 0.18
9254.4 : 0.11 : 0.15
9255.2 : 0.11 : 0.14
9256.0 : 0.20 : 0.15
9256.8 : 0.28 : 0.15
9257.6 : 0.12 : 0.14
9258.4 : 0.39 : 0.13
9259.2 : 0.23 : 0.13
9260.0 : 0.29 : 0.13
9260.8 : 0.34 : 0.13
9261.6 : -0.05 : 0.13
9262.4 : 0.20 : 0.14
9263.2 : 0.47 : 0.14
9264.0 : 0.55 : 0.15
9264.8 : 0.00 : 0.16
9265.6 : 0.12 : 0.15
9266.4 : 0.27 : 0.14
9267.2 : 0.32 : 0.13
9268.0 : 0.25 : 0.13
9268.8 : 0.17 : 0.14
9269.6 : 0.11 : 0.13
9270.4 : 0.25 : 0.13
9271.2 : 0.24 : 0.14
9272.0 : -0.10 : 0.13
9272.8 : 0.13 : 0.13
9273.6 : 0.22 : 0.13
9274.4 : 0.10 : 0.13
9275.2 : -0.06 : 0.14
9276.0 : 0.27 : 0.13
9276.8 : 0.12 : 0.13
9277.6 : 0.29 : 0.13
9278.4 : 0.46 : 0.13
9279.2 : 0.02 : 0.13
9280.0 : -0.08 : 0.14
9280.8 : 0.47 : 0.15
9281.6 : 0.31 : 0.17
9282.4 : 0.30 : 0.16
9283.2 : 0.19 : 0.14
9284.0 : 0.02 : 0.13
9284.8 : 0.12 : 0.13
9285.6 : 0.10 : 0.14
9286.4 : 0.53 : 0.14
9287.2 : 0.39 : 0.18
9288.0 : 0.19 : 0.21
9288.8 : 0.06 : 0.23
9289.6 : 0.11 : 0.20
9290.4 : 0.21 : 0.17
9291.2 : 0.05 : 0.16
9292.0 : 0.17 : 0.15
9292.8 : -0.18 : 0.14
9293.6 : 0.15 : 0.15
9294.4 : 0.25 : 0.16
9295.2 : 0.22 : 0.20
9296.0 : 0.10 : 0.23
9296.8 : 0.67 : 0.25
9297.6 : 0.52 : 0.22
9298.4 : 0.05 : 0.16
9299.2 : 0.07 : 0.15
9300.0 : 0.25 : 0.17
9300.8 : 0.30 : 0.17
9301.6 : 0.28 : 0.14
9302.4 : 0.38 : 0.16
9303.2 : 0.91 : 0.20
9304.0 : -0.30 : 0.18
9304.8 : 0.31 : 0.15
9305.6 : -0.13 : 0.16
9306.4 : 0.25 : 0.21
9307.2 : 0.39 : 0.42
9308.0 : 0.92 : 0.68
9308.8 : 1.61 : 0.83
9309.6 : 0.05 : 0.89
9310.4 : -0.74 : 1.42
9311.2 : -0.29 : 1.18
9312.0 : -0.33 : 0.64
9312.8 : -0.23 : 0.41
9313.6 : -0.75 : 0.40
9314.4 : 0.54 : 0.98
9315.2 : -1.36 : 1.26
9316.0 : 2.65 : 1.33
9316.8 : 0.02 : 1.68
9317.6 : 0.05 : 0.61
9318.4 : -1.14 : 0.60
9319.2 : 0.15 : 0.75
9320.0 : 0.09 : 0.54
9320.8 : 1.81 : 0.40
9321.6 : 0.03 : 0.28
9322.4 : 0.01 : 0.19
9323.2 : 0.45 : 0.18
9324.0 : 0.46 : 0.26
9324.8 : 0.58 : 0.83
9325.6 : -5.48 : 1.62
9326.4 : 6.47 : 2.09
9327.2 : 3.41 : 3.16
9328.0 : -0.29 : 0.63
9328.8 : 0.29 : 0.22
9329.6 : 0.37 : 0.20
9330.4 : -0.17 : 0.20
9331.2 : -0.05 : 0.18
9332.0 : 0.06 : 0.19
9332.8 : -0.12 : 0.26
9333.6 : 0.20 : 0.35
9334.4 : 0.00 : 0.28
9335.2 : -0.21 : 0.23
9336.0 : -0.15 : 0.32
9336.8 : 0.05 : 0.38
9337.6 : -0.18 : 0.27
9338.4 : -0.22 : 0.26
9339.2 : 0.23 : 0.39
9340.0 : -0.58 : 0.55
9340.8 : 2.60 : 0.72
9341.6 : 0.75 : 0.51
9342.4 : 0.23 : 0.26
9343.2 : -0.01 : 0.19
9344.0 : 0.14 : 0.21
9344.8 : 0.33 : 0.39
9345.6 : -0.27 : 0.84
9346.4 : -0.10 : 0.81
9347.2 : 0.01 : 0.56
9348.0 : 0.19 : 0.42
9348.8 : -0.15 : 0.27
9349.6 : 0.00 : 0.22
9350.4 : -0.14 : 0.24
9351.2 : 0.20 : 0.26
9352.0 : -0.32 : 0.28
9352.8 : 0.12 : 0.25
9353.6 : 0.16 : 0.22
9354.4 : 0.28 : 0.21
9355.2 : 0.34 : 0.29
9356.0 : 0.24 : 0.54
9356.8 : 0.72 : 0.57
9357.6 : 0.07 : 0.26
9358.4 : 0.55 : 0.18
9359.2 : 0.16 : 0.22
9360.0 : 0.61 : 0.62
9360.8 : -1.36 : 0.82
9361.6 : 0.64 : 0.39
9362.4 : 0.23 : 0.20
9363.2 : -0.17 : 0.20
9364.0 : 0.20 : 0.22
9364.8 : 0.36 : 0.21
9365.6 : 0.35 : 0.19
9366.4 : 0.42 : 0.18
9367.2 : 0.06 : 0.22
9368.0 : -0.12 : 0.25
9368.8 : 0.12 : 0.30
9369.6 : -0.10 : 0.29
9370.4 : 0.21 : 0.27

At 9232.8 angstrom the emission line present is H-beta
